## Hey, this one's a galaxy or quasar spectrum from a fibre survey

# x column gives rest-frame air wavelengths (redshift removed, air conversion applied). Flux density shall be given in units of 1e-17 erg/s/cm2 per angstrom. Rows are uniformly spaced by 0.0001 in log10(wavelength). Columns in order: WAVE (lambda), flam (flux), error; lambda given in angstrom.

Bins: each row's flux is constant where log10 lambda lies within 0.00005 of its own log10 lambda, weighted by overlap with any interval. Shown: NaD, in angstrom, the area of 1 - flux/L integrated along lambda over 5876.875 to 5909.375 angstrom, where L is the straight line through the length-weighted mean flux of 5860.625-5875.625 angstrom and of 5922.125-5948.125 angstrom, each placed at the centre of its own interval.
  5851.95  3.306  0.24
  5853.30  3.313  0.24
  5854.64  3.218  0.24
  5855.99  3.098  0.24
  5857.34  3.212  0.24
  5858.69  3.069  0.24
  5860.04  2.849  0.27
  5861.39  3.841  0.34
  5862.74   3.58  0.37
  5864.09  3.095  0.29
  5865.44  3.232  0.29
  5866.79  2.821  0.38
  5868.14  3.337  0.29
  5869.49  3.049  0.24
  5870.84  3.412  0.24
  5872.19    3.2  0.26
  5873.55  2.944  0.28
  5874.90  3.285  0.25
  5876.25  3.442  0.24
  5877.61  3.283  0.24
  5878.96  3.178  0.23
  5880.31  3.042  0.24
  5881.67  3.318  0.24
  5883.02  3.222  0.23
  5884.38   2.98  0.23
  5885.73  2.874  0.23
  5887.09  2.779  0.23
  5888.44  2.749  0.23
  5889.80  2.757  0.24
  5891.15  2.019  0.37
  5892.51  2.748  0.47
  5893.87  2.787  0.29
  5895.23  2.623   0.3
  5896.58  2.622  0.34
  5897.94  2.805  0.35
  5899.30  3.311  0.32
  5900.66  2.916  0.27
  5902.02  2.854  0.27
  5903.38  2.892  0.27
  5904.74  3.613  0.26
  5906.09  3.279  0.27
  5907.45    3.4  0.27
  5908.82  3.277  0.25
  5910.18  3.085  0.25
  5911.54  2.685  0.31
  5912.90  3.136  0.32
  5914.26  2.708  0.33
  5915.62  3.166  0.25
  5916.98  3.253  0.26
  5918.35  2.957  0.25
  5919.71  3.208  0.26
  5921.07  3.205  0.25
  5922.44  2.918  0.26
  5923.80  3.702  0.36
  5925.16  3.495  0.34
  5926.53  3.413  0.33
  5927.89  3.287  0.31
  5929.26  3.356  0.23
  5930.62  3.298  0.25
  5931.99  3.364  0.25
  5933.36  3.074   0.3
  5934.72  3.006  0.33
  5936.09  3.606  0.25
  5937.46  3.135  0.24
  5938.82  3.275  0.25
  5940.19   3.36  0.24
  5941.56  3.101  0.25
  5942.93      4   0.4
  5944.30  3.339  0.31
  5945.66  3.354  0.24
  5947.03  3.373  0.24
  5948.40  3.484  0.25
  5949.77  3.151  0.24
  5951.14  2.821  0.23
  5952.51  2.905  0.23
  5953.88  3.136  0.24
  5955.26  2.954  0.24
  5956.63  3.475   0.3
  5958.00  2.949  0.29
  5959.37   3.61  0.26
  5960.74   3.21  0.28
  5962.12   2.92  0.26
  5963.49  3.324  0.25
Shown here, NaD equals 3.1 angstrom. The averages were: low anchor 3.25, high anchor 3.35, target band 2.97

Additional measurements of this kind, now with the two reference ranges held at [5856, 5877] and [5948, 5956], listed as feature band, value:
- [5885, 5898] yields 2.1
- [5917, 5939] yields -1.2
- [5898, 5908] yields 0.0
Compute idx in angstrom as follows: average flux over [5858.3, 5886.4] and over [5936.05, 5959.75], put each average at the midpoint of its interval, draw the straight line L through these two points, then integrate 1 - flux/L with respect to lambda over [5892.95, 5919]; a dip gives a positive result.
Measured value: 1.7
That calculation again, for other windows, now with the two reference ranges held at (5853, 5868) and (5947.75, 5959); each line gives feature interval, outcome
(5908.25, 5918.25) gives 0.40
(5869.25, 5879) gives -0.10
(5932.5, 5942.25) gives -0.27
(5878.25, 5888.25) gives 0.47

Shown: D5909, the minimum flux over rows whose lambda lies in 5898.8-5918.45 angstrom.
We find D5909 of 2.685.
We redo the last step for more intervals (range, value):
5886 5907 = 2.019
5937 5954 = 2.821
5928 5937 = 3.006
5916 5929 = 2.918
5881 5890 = 2.749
